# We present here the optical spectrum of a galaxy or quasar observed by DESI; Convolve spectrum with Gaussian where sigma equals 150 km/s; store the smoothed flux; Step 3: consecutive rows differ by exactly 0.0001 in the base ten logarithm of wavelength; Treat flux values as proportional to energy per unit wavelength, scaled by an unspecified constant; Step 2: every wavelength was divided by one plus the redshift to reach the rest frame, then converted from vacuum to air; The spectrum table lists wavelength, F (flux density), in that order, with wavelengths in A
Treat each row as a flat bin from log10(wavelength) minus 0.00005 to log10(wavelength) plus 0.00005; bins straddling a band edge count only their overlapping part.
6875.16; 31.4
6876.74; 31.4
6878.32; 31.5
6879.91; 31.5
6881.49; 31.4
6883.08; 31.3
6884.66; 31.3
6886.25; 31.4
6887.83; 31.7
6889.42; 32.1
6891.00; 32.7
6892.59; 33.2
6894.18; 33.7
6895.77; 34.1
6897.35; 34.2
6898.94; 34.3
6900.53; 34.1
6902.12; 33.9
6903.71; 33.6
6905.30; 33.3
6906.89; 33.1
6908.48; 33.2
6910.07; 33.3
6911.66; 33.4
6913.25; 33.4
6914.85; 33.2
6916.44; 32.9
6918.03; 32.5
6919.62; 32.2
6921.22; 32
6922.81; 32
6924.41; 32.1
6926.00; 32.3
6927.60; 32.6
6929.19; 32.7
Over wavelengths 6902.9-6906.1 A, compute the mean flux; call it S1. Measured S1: 33.4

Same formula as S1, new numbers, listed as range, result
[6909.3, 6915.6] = 33.3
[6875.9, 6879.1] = 31.5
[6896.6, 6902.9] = 34.1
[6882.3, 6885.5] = 31.3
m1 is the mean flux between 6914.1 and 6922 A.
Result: 32.6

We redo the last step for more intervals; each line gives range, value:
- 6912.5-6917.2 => 33.1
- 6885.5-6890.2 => 31.7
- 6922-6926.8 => 32.1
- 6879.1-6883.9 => 31.4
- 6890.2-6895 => 33.2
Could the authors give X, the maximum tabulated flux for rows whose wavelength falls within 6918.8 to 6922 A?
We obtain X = 32.2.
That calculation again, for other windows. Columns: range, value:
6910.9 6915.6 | 33.4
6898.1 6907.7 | 34.3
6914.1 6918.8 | 33.2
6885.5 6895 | 33.7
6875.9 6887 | 31.5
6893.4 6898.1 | 34.2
